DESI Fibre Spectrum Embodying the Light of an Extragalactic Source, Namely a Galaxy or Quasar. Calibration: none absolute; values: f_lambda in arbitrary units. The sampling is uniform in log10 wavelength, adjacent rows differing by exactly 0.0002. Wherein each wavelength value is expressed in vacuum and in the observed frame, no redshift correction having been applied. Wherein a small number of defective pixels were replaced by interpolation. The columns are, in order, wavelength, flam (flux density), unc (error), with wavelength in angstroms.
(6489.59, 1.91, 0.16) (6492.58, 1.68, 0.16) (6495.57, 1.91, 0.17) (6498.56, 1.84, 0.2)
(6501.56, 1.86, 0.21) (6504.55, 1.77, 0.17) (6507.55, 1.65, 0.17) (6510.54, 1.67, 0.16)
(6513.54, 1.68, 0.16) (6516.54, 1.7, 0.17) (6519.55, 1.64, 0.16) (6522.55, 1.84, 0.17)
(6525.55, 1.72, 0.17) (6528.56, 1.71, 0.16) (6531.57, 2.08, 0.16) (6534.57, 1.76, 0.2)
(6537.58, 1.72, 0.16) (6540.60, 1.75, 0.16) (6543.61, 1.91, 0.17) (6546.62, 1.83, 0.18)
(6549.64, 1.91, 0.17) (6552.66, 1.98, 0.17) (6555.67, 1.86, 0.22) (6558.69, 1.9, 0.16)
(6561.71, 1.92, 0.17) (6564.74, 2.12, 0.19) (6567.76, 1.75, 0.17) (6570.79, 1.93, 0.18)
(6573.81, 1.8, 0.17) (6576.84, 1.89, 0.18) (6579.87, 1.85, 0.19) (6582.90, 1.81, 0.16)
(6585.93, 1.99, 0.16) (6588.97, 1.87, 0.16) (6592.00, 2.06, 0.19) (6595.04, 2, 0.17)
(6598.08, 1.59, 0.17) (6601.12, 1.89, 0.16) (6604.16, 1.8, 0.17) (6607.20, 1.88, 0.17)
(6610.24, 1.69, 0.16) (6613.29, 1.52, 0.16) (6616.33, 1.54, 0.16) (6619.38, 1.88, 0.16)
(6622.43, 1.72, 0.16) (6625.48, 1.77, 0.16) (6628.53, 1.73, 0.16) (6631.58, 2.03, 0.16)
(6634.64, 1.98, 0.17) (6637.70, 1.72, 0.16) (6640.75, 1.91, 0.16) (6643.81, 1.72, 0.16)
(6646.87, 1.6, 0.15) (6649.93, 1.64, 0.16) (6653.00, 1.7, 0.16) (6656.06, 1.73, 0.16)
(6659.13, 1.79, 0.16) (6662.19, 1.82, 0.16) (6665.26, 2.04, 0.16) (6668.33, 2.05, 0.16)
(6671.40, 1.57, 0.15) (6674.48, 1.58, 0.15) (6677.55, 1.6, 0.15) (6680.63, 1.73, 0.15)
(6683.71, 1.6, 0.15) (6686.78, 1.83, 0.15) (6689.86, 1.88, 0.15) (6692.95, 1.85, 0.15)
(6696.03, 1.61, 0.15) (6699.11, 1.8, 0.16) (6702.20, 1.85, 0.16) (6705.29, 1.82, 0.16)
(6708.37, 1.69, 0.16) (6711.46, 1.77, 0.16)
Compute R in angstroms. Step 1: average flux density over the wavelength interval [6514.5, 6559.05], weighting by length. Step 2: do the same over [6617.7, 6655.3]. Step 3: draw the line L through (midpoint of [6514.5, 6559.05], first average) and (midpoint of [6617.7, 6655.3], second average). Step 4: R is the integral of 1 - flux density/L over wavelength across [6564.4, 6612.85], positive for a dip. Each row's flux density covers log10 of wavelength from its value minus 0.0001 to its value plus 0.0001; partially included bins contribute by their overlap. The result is -1.6 angstroms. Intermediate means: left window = 1.82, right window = 1.78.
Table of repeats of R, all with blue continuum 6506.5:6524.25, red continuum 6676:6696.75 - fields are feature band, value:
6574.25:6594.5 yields -2.3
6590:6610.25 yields -1.7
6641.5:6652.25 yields 0.3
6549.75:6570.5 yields -2.6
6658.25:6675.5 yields -0.9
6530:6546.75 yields -1.4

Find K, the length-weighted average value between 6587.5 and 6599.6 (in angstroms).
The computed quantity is 1.88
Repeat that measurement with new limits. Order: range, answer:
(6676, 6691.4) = 1.73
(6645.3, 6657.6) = 1.67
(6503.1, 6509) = 1.71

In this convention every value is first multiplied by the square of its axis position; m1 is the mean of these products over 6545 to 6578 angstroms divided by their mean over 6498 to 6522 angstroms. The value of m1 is 1.1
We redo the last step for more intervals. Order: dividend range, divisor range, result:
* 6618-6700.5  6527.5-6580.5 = 0.98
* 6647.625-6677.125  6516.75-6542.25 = 1.03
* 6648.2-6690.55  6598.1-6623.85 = 1.03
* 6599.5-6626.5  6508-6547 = 1.01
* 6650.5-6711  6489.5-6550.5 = 1.04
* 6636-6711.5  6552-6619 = 0.98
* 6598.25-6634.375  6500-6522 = 1.06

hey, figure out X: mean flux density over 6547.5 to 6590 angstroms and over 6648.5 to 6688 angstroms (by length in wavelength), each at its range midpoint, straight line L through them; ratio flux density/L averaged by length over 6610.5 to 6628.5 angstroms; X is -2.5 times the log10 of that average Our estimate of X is 0.08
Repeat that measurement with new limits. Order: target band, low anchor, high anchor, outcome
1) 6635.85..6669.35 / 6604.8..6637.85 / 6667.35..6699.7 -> -0.025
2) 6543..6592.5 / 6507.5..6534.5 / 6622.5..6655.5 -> -0.084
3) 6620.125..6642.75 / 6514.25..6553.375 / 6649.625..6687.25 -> -0.045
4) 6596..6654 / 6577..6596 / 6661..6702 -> 0.063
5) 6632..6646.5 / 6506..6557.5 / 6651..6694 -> -0.034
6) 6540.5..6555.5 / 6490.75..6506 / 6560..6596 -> -0.006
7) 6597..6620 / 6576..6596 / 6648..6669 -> 0.101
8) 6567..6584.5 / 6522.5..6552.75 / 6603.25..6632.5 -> -0.030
